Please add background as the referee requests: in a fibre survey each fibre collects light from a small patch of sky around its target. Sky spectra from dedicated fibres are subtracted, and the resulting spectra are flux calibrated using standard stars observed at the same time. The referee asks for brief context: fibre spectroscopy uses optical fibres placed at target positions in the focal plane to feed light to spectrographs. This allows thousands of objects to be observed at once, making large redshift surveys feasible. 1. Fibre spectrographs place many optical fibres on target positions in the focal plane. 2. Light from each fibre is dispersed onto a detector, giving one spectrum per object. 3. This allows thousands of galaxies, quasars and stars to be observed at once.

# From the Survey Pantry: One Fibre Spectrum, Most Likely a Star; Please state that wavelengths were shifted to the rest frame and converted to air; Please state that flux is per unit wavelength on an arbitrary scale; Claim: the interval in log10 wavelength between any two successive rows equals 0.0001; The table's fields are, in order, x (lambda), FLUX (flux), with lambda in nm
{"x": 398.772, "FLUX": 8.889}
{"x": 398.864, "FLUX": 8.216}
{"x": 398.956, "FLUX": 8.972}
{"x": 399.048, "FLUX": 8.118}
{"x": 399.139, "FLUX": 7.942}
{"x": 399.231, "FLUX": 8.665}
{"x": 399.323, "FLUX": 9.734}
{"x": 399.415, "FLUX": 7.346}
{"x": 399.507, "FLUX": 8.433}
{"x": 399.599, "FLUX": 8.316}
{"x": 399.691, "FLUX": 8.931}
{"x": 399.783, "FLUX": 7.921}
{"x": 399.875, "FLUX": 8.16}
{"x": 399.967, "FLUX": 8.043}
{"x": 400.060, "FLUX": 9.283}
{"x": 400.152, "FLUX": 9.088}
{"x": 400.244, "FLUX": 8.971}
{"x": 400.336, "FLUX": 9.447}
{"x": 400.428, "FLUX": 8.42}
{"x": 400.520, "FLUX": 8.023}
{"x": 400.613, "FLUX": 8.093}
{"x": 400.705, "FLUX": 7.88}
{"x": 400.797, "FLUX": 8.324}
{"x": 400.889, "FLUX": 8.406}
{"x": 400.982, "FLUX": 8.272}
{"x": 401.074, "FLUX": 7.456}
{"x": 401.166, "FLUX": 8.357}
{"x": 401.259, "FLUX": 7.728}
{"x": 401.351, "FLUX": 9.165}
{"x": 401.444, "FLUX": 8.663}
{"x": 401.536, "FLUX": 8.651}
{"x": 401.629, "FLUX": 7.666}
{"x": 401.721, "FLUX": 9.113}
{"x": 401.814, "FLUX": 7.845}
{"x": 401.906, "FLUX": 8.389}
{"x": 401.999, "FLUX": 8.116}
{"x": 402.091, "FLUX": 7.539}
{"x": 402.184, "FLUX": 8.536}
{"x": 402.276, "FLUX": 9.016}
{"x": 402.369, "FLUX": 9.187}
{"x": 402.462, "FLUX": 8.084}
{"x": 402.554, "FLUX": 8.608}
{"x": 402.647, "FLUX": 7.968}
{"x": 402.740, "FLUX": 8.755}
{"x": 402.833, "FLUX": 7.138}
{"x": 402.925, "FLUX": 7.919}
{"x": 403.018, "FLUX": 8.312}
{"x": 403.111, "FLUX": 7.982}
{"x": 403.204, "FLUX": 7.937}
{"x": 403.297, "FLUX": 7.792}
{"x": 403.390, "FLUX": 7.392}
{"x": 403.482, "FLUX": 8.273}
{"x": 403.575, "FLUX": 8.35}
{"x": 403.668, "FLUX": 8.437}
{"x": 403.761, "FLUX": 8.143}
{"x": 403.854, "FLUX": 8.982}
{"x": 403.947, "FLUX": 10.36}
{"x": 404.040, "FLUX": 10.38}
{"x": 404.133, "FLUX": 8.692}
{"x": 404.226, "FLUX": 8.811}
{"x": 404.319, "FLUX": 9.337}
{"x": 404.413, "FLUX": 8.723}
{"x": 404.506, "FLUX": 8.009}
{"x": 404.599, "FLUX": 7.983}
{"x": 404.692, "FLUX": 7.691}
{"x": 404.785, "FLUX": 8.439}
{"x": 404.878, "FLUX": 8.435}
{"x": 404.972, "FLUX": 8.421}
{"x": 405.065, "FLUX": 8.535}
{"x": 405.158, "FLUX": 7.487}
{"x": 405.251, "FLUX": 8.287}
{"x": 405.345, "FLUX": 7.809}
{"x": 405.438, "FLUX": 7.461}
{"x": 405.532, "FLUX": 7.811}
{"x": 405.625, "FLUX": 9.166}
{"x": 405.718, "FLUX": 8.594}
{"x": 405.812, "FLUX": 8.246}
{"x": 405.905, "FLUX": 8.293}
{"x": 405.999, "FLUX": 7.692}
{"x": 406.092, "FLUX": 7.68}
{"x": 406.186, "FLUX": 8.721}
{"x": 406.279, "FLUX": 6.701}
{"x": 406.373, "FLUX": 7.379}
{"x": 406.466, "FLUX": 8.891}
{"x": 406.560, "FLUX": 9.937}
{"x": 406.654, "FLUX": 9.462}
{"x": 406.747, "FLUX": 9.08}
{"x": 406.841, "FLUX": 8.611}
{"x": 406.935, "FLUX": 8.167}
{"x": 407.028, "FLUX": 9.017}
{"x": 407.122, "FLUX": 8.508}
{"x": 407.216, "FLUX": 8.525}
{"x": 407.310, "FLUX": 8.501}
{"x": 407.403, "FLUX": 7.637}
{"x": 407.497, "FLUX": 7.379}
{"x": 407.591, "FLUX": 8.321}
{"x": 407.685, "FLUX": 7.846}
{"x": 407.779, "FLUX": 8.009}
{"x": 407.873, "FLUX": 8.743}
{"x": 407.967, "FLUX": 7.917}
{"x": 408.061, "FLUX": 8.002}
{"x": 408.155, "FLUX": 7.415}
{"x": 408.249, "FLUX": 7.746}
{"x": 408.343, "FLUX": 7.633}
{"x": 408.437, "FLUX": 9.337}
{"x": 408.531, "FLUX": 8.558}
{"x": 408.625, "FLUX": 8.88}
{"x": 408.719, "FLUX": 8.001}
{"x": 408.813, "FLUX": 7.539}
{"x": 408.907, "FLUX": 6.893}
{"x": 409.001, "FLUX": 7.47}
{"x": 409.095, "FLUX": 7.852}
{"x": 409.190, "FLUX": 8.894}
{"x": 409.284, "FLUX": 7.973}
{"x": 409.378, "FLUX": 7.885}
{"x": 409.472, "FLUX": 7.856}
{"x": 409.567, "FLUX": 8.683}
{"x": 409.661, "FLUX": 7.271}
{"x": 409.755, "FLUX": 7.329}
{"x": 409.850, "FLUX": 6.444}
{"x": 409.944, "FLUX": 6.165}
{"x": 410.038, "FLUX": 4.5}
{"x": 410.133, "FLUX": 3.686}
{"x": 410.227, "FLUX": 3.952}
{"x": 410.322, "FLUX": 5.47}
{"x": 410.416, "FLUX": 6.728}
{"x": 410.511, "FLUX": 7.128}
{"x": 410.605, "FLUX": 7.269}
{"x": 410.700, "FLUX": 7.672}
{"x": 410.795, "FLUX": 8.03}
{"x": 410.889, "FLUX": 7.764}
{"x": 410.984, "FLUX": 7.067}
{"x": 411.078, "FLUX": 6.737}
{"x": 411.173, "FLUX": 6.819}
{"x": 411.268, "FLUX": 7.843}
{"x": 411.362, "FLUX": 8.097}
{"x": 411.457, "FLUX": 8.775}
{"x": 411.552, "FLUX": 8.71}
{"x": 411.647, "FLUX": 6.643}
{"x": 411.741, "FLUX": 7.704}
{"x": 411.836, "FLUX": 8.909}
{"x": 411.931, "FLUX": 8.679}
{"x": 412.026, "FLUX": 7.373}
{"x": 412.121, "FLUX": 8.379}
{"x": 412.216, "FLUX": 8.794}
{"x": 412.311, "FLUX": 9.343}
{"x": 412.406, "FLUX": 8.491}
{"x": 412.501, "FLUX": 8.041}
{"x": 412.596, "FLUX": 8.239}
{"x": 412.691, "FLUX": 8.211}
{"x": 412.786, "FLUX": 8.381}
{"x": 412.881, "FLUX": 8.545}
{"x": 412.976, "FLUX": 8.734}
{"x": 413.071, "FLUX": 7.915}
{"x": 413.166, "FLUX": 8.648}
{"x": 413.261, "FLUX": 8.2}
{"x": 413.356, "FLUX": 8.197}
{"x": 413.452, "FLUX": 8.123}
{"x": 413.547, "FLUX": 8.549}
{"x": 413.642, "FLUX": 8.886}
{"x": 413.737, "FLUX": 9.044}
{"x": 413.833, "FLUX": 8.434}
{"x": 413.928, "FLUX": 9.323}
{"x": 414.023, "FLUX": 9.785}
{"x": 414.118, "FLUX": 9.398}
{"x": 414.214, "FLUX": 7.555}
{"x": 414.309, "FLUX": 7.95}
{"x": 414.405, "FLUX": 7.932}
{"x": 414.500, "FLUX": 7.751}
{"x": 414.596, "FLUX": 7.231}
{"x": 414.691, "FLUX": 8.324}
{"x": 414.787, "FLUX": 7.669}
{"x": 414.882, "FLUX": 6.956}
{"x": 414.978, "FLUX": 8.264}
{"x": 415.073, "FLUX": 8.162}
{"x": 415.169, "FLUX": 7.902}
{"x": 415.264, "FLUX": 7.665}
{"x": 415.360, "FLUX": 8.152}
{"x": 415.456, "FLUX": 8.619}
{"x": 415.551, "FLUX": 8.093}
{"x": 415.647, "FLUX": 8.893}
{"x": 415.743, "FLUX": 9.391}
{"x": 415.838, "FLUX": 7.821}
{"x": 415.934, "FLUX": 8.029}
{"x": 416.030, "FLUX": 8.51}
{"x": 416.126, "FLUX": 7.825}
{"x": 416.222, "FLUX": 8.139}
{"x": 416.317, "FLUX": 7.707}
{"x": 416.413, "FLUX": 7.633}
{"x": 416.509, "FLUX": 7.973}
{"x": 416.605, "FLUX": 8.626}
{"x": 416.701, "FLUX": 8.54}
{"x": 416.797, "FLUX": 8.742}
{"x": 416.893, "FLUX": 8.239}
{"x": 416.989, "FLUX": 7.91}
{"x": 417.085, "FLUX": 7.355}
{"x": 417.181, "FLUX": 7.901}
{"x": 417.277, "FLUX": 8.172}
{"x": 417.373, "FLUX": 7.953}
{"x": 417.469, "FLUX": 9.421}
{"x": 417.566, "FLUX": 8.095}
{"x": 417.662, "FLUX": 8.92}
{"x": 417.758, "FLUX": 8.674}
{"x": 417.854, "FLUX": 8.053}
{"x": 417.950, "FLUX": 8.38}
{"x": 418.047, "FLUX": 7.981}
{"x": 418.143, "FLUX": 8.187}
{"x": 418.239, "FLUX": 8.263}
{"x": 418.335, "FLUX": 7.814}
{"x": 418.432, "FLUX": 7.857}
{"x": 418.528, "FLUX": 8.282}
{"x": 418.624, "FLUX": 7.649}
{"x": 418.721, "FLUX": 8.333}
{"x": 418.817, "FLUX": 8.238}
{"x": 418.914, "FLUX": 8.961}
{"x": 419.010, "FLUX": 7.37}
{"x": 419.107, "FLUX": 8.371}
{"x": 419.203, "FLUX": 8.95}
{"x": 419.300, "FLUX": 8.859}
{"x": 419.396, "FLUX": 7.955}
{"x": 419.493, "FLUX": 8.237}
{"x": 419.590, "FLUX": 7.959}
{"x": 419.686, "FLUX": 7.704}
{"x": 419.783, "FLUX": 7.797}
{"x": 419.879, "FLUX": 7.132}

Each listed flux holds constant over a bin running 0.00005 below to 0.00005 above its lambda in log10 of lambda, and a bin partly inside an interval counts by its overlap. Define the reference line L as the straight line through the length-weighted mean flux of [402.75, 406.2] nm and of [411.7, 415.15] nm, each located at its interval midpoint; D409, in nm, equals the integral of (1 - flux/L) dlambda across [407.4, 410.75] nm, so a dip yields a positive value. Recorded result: 0.377 nm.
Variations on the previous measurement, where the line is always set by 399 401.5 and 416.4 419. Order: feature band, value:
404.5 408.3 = 0.06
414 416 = 0.02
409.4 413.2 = 0.35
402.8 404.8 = -0.01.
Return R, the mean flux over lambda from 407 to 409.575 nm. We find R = 8.09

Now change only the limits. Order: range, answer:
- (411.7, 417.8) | 8.3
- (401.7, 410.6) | 8.02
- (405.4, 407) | 8.36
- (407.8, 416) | 7.89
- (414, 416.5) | 8.11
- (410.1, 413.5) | 7.72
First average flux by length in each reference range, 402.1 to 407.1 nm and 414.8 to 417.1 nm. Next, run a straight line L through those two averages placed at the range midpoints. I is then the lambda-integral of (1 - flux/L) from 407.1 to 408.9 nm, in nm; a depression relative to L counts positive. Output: 0.05 nm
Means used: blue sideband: 8.39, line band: 8.1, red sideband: 8.14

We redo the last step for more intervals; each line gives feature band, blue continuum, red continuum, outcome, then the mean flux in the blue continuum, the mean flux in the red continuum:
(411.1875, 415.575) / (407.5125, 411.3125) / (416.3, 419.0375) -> -0.28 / 7.38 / 8.19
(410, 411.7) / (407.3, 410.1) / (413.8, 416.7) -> 0.22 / 7.73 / 8.2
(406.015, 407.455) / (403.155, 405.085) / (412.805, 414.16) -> 0.02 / 8.53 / 8.69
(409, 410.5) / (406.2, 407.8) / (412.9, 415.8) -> 0.29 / 8.36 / 8.33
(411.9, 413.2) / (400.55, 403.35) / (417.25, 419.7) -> -0.02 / 8.22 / 8.26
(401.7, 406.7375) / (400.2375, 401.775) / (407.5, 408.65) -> -0.05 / 8.37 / 8.15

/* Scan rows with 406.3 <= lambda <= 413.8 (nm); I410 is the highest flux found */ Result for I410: 9.937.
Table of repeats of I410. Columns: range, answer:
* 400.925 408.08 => 10.38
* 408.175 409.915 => 9.337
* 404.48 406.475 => 9.166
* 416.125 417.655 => 9.421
